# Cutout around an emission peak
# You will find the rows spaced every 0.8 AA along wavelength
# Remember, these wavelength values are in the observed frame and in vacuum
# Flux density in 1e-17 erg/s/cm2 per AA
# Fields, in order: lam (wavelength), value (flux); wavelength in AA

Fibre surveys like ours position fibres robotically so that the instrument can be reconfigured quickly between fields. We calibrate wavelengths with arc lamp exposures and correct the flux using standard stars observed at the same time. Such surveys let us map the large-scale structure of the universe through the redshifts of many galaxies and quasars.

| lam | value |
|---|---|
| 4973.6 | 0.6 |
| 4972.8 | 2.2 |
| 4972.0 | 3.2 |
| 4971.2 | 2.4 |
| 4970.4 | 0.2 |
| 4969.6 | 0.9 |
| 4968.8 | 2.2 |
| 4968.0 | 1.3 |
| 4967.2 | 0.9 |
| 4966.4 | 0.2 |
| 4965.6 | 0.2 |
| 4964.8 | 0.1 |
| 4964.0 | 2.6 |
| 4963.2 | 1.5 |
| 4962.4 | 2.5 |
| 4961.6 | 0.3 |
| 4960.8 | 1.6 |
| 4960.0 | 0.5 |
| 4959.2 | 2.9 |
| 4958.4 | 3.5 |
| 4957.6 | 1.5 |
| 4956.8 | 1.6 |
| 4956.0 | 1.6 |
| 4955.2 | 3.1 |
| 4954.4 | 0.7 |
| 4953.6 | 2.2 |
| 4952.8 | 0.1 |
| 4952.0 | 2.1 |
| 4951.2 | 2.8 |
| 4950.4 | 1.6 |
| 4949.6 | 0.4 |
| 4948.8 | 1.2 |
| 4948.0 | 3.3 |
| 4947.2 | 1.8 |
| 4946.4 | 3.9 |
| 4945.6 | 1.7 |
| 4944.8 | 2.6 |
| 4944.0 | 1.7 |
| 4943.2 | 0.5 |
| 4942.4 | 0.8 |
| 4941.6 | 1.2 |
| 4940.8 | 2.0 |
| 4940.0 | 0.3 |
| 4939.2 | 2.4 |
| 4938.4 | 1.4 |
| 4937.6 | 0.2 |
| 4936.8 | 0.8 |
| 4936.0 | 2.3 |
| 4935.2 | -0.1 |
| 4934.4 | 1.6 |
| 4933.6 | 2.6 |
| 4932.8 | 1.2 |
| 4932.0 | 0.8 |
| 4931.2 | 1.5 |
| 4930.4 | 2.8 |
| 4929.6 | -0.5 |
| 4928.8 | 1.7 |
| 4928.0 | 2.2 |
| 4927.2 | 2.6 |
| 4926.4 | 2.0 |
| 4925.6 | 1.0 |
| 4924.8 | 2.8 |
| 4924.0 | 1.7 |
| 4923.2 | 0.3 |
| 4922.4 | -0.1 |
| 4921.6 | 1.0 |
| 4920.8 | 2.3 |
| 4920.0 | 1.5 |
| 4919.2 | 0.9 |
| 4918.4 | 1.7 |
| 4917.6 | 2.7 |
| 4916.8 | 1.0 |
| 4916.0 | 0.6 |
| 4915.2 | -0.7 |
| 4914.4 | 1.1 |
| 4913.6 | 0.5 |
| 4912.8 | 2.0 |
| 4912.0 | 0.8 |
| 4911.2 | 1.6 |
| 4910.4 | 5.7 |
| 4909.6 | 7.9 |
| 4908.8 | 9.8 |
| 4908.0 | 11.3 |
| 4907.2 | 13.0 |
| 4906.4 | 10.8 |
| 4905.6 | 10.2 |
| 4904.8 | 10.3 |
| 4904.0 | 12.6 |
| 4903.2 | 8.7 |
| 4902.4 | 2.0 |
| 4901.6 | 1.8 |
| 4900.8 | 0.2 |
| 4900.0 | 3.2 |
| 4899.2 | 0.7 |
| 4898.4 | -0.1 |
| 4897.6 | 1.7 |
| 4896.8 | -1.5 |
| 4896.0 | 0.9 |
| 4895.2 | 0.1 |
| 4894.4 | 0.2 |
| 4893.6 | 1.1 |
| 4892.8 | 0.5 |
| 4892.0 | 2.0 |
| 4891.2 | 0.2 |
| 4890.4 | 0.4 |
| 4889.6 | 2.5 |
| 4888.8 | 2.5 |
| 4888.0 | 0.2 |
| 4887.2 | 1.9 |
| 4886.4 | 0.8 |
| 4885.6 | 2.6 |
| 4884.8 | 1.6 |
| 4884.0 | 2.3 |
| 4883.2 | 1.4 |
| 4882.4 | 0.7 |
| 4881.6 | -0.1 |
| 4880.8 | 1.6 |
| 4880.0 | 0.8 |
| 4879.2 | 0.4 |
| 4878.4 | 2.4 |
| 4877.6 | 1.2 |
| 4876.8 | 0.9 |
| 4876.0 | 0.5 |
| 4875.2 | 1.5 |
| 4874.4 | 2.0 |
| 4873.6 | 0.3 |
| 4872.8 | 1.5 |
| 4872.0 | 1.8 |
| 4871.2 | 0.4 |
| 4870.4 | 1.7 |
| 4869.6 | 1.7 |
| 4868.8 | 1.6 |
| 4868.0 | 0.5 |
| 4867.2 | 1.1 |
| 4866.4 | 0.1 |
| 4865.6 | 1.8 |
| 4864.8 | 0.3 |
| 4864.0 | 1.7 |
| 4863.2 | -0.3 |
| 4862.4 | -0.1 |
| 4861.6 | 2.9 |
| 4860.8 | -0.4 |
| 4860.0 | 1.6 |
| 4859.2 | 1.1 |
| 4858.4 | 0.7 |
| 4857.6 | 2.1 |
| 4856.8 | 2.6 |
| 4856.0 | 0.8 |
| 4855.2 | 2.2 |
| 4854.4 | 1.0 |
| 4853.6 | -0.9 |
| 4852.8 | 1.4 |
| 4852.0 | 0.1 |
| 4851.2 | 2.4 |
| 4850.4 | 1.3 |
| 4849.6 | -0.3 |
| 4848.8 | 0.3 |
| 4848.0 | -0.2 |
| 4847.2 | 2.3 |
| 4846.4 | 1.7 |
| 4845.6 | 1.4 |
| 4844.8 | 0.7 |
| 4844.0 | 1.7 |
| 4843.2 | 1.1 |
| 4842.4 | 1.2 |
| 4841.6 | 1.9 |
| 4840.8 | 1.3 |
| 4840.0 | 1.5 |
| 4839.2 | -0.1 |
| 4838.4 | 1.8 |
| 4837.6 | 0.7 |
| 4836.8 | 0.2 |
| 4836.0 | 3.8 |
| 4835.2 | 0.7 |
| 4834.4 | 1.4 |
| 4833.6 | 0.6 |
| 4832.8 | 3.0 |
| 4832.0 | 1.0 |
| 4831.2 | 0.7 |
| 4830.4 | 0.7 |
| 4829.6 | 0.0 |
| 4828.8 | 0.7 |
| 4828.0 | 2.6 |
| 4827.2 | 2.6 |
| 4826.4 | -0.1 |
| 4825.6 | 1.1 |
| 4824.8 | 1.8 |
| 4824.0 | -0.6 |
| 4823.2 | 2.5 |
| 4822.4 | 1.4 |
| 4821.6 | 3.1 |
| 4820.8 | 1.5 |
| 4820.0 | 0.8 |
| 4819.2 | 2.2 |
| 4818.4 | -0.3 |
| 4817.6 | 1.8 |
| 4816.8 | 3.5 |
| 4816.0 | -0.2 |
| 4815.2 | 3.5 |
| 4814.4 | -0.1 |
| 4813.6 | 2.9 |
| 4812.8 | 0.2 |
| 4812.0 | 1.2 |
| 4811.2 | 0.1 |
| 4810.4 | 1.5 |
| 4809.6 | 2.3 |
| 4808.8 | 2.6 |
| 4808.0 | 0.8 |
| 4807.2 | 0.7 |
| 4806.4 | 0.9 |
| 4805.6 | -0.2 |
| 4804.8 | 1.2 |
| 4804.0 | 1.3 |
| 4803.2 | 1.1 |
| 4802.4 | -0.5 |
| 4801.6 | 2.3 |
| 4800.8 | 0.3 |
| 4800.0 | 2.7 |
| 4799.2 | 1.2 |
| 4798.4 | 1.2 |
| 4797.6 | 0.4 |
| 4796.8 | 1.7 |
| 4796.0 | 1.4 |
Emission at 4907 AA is [O II]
